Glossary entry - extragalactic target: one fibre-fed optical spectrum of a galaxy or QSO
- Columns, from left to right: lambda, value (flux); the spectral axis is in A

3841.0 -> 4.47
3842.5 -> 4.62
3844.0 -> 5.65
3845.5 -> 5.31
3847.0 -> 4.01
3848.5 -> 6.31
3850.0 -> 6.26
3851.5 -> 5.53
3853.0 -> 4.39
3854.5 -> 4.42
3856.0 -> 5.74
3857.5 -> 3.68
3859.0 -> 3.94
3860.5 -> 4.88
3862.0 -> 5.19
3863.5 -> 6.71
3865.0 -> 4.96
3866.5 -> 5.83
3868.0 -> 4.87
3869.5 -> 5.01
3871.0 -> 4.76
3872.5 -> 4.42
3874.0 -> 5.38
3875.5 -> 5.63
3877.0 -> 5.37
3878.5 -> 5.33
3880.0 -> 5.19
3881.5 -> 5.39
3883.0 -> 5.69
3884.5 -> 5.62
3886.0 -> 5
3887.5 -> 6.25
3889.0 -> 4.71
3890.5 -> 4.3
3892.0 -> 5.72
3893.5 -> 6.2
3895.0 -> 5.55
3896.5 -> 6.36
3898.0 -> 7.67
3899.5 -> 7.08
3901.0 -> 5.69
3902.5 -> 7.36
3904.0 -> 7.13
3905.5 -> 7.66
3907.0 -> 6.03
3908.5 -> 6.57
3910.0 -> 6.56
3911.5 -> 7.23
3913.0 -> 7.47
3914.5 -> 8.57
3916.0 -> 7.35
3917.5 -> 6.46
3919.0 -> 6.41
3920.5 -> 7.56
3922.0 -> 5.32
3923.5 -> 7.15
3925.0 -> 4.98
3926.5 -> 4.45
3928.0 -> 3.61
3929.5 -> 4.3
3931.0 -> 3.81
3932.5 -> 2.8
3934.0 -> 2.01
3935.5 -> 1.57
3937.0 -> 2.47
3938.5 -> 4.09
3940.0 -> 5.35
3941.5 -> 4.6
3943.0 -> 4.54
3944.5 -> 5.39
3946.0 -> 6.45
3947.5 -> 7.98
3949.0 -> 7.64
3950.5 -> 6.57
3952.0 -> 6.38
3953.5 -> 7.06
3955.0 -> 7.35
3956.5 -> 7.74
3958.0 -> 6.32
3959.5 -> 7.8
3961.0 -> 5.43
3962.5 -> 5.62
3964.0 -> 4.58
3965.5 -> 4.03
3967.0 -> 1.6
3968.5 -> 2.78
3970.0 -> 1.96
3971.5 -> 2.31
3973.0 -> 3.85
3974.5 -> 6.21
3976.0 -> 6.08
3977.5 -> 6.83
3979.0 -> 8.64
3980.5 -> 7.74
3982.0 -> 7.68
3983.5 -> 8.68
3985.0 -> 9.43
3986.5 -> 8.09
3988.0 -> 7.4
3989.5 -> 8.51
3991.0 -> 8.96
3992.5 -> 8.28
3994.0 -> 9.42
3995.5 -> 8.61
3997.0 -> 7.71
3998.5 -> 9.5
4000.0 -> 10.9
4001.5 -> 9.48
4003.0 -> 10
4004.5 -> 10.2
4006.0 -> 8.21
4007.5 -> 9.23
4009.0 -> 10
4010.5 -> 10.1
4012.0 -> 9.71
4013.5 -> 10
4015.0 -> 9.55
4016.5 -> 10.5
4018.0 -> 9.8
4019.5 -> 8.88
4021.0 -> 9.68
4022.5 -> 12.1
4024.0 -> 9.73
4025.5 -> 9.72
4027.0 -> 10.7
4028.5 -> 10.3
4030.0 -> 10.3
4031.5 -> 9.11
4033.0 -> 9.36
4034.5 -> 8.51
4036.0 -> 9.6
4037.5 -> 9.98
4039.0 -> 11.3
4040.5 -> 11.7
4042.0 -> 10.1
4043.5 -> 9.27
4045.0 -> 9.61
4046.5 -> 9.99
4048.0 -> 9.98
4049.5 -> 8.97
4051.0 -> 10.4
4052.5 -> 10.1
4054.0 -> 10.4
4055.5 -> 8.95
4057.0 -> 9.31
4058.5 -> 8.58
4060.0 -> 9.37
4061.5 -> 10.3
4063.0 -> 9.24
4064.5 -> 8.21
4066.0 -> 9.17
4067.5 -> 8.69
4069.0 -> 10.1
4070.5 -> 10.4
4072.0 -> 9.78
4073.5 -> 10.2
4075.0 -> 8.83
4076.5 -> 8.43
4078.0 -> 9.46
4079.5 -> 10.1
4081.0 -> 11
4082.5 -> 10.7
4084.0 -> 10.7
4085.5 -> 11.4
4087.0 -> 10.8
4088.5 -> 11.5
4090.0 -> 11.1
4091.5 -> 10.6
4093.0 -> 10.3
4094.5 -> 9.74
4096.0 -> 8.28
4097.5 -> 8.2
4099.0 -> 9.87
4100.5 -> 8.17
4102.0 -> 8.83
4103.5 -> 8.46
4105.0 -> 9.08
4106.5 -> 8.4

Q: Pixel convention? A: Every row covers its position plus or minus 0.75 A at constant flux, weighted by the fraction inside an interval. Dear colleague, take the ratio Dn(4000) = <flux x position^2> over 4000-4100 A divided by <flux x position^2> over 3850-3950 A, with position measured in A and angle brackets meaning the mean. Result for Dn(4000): 1.9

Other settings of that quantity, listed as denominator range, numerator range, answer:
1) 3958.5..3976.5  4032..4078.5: 2.31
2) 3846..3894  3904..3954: 1.12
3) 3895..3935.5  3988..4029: 1.68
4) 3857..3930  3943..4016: 1.32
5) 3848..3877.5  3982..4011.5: 1.88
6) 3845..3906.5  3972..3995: 1.47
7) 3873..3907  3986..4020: 1.66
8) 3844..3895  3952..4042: 1.68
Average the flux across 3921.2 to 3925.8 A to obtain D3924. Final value 5.82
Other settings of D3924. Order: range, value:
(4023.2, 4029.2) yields 10.1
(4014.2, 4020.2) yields 9.69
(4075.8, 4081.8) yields 9.77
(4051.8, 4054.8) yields 10.2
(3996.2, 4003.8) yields 9.52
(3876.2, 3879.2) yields 5.36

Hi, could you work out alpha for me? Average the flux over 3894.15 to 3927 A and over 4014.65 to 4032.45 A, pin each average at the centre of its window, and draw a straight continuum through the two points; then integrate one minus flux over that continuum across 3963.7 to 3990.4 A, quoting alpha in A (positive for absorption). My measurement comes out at 8.5 A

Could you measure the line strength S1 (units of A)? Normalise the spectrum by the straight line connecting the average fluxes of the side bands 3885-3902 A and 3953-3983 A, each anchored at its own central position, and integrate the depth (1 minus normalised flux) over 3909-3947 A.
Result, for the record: 3.4 A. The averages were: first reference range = 5.88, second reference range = 5.59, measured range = 5.25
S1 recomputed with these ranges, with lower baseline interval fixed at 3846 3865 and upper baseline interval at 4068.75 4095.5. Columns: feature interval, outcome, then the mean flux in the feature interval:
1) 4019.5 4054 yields -2.9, 10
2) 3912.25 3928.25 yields 0.4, 6.39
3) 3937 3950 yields 2.8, 5.58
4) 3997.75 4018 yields -2.9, 9.8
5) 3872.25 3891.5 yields 1.4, 5.28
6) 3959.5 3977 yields 7.8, 4.24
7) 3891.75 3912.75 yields -1.7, 6.67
